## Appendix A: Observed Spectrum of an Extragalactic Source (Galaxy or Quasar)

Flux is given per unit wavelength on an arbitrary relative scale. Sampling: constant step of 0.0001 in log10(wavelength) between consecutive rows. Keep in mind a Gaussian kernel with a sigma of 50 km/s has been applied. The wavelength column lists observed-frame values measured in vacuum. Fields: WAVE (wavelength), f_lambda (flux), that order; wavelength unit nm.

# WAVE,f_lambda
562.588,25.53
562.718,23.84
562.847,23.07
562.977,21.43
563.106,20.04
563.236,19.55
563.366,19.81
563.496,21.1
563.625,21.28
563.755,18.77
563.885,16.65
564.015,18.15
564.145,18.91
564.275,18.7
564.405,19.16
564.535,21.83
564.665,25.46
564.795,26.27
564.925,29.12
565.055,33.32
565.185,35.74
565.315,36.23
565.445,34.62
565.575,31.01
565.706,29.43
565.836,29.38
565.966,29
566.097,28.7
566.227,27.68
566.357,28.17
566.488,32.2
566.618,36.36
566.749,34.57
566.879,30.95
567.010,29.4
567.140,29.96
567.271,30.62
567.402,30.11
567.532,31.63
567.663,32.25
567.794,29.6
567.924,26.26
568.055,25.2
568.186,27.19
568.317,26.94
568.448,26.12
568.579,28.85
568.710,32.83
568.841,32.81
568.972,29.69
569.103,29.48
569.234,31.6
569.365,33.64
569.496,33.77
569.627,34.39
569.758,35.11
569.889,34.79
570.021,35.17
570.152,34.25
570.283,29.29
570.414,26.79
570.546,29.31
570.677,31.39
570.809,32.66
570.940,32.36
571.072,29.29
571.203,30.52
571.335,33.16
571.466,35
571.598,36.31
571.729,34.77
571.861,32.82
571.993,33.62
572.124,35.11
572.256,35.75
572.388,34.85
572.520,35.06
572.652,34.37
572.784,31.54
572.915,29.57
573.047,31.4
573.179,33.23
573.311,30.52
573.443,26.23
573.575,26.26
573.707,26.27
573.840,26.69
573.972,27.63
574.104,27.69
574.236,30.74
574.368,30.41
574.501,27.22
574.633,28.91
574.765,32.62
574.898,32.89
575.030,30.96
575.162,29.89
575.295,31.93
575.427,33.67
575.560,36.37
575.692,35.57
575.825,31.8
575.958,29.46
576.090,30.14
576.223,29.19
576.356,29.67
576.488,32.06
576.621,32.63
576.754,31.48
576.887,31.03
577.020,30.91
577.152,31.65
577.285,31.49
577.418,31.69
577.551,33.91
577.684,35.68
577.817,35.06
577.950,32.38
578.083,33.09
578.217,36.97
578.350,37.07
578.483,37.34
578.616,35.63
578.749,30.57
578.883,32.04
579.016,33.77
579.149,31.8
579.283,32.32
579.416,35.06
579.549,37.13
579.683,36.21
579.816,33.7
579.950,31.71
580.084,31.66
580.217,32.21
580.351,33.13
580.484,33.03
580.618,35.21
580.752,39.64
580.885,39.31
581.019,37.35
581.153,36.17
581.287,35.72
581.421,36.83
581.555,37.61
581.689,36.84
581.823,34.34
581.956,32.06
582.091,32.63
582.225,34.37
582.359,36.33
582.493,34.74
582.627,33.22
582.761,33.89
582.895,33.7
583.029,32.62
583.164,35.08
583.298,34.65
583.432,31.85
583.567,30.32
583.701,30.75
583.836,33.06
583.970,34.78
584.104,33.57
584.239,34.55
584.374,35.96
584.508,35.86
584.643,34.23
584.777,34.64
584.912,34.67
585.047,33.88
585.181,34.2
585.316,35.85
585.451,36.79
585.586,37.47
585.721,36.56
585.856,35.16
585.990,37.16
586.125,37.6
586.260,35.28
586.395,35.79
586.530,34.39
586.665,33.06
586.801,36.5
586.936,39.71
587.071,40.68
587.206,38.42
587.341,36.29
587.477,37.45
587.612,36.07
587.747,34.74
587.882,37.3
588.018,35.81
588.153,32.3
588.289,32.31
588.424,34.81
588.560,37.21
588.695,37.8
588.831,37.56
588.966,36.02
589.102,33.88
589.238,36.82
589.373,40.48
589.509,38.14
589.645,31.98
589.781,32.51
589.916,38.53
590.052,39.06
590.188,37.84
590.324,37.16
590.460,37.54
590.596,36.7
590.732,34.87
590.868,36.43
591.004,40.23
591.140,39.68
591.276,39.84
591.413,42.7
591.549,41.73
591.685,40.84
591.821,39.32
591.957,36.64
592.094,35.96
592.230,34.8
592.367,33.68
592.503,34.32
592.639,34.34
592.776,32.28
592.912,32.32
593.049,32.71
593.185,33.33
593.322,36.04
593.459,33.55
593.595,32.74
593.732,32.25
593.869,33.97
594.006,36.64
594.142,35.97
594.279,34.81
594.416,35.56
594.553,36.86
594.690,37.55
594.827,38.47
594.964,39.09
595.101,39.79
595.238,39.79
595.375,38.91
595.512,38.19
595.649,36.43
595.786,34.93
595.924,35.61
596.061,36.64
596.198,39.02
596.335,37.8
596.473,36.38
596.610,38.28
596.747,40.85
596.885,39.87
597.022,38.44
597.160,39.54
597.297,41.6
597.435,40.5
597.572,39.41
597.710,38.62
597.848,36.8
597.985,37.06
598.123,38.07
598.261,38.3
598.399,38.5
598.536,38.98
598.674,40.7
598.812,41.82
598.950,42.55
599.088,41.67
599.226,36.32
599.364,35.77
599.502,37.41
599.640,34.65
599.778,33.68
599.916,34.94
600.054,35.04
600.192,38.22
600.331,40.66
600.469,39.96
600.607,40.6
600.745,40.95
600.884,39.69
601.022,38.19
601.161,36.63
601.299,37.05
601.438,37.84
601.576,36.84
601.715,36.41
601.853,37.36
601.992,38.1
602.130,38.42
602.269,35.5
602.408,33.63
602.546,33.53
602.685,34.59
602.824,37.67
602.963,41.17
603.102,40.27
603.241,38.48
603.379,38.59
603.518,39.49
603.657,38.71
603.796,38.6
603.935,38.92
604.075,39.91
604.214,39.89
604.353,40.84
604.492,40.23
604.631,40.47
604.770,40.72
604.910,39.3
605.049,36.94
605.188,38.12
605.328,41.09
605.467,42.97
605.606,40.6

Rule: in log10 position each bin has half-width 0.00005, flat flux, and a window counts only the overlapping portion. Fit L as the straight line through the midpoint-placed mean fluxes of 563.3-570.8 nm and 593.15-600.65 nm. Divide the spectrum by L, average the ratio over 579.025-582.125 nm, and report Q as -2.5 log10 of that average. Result -0.07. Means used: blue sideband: 28.8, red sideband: 37.6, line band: 34.9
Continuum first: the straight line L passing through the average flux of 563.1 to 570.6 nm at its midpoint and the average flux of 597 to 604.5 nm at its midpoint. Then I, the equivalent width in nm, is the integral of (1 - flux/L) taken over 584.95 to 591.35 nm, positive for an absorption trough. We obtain -0.34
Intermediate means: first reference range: 28.5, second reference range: 38.3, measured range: 36.5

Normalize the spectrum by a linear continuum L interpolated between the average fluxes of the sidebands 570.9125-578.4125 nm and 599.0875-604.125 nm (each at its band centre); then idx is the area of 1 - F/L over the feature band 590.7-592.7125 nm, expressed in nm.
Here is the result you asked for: -0.12 nm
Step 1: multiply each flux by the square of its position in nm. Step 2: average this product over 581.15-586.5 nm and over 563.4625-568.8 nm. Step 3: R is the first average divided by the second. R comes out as 1.33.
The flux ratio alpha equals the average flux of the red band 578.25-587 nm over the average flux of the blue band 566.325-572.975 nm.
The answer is 1.1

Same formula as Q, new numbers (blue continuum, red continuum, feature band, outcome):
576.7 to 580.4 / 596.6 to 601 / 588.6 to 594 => 0.01 mag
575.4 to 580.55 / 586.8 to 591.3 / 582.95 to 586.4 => 0.02 mag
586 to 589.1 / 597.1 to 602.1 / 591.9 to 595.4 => 0.06 mag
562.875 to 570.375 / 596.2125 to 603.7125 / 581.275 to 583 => -0.06 mag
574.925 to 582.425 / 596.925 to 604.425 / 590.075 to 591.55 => -0.06 mag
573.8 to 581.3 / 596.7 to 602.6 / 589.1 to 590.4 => -0.03 mag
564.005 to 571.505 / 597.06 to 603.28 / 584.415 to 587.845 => -0.05 mag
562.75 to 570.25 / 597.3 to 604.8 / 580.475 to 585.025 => -0.06 mag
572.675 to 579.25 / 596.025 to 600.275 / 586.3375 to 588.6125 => -0.03 mag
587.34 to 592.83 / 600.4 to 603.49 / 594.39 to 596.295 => -0.01 mag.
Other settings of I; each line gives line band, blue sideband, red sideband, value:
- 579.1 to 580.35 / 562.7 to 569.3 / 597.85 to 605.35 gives -0.079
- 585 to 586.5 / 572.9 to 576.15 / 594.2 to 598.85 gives -0.068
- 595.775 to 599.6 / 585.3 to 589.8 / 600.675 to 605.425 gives -0.103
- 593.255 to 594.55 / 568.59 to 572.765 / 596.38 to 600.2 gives 0.095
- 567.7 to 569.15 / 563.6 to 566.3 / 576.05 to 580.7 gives -0.034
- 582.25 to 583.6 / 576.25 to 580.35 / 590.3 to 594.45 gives 0.016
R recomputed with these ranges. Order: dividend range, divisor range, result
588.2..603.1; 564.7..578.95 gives 1.28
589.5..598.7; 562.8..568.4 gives 1.52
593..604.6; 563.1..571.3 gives 1.46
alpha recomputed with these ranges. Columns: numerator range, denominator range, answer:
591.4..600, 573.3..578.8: 1.18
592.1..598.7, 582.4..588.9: 1.05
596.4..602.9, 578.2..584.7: 1.10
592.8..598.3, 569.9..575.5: 1.18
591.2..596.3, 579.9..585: 1.06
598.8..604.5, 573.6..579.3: 1.20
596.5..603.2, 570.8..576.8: 1.21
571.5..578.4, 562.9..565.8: 1.30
